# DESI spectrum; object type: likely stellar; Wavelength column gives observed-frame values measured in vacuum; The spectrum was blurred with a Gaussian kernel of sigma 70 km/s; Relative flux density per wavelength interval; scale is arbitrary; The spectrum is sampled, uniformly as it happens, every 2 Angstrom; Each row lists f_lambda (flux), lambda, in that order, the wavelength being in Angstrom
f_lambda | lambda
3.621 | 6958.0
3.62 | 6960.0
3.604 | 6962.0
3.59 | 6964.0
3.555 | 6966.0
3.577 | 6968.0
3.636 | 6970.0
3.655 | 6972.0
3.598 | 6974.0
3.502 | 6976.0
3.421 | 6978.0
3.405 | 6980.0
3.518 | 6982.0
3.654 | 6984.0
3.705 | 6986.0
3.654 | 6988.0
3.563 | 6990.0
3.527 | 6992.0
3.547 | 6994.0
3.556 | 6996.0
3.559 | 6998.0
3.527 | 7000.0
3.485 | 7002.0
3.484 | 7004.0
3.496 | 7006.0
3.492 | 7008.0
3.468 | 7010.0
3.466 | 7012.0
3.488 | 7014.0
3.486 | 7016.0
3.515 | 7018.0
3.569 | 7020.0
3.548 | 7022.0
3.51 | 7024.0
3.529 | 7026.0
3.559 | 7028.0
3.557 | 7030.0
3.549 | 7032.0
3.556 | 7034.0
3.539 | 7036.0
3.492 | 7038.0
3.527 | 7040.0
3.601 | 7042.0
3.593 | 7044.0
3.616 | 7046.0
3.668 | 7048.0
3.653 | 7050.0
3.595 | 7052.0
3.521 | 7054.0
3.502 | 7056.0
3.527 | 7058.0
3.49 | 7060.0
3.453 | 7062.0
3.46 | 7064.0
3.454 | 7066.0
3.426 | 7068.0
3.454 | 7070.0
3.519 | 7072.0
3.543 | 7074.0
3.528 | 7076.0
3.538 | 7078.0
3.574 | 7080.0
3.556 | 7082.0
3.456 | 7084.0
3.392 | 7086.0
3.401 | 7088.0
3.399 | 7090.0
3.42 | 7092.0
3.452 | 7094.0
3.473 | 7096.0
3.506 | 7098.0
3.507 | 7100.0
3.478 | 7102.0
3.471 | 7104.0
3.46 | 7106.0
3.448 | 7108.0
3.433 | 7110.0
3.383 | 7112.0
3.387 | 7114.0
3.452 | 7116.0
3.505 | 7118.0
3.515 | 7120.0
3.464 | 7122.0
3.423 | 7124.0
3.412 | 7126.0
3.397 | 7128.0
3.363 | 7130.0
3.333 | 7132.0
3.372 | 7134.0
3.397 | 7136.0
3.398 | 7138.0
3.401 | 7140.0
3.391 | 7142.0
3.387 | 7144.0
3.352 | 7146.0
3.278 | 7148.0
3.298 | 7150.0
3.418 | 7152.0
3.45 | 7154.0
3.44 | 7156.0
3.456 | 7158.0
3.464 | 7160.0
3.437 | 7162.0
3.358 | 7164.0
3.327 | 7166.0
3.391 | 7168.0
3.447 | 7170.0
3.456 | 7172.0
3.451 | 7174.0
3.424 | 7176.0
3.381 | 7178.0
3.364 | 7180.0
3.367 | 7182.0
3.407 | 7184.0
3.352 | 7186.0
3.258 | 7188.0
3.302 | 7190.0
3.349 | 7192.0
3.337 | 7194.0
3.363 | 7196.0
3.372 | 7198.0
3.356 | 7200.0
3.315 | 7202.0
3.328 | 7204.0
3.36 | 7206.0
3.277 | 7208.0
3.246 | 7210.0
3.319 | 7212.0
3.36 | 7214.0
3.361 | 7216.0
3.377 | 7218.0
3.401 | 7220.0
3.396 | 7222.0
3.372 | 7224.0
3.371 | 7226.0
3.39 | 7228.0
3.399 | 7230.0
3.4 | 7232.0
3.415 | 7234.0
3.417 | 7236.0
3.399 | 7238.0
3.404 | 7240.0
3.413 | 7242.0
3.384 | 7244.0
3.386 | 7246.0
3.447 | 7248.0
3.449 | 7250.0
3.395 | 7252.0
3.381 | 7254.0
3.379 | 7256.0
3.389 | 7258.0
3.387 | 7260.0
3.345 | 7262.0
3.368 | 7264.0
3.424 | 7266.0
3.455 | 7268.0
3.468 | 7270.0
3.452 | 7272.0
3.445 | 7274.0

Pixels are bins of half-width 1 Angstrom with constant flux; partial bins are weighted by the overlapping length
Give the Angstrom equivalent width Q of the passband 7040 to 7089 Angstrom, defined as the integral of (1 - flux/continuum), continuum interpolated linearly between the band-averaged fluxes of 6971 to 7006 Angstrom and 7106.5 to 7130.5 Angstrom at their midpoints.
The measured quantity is -0.6 Angstrom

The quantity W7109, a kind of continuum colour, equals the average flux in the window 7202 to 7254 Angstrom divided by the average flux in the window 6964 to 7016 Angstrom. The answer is 0.95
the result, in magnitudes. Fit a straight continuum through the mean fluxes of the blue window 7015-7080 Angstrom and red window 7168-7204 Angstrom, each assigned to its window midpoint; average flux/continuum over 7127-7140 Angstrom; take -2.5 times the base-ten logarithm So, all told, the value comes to 0.02 mag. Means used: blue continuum 3.53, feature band 3.38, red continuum 3.37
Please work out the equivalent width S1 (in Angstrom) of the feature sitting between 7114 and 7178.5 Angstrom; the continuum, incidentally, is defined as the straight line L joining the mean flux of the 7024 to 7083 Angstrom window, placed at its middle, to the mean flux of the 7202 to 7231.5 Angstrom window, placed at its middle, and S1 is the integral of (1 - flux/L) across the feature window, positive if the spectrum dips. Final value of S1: 0.47 Angstrom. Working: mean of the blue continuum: 3.54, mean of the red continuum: 3.35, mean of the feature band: 3.41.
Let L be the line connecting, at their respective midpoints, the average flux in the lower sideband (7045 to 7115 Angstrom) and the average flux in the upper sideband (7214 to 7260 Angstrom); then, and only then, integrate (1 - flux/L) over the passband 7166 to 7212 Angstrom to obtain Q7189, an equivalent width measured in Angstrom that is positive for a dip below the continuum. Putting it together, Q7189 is 0.9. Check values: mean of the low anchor 3.49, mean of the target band 3.36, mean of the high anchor 3.4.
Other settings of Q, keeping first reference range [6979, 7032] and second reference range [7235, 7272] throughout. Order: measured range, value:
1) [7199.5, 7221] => 0.6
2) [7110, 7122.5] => 0.1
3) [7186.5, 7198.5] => 0.4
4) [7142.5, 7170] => 0.5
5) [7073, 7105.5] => 0.1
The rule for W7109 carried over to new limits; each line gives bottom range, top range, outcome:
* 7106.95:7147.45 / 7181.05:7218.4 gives 0.98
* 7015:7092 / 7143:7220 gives 0.96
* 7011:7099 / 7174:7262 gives 0.96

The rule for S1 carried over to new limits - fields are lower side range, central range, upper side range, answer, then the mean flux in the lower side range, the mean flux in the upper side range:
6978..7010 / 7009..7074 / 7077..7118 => -0.5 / 3.54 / 3.46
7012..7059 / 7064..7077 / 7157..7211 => 0.1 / 3.55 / 3.37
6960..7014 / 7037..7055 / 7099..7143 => -0.5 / 3.55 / 3.43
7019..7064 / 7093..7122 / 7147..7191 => 0.0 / 3.55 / 3.39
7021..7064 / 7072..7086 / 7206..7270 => 0.0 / 3.55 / 3.38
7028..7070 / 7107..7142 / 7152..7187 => 0.4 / 3.54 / 3.41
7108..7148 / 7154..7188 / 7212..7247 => -0.1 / 3.41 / 3.39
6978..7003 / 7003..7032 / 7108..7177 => 0.1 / 3.55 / 3.41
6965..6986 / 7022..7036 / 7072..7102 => -0.1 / 3.56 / 3.48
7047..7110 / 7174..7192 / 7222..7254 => 0.4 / 3.49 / 3.4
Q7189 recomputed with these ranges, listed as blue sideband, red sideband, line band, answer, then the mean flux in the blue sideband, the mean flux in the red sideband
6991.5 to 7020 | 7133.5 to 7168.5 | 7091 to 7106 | -0.17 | 3.51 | 3.39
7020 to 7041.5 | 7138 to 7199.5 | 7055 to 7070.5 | 0.14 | 3.54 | 3.38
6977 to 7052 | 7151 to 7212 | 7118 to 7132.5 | 0.03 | 3.54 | 3.37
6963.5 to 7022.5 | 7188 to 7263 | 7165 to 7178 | -0.01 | 3.54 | 3.37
